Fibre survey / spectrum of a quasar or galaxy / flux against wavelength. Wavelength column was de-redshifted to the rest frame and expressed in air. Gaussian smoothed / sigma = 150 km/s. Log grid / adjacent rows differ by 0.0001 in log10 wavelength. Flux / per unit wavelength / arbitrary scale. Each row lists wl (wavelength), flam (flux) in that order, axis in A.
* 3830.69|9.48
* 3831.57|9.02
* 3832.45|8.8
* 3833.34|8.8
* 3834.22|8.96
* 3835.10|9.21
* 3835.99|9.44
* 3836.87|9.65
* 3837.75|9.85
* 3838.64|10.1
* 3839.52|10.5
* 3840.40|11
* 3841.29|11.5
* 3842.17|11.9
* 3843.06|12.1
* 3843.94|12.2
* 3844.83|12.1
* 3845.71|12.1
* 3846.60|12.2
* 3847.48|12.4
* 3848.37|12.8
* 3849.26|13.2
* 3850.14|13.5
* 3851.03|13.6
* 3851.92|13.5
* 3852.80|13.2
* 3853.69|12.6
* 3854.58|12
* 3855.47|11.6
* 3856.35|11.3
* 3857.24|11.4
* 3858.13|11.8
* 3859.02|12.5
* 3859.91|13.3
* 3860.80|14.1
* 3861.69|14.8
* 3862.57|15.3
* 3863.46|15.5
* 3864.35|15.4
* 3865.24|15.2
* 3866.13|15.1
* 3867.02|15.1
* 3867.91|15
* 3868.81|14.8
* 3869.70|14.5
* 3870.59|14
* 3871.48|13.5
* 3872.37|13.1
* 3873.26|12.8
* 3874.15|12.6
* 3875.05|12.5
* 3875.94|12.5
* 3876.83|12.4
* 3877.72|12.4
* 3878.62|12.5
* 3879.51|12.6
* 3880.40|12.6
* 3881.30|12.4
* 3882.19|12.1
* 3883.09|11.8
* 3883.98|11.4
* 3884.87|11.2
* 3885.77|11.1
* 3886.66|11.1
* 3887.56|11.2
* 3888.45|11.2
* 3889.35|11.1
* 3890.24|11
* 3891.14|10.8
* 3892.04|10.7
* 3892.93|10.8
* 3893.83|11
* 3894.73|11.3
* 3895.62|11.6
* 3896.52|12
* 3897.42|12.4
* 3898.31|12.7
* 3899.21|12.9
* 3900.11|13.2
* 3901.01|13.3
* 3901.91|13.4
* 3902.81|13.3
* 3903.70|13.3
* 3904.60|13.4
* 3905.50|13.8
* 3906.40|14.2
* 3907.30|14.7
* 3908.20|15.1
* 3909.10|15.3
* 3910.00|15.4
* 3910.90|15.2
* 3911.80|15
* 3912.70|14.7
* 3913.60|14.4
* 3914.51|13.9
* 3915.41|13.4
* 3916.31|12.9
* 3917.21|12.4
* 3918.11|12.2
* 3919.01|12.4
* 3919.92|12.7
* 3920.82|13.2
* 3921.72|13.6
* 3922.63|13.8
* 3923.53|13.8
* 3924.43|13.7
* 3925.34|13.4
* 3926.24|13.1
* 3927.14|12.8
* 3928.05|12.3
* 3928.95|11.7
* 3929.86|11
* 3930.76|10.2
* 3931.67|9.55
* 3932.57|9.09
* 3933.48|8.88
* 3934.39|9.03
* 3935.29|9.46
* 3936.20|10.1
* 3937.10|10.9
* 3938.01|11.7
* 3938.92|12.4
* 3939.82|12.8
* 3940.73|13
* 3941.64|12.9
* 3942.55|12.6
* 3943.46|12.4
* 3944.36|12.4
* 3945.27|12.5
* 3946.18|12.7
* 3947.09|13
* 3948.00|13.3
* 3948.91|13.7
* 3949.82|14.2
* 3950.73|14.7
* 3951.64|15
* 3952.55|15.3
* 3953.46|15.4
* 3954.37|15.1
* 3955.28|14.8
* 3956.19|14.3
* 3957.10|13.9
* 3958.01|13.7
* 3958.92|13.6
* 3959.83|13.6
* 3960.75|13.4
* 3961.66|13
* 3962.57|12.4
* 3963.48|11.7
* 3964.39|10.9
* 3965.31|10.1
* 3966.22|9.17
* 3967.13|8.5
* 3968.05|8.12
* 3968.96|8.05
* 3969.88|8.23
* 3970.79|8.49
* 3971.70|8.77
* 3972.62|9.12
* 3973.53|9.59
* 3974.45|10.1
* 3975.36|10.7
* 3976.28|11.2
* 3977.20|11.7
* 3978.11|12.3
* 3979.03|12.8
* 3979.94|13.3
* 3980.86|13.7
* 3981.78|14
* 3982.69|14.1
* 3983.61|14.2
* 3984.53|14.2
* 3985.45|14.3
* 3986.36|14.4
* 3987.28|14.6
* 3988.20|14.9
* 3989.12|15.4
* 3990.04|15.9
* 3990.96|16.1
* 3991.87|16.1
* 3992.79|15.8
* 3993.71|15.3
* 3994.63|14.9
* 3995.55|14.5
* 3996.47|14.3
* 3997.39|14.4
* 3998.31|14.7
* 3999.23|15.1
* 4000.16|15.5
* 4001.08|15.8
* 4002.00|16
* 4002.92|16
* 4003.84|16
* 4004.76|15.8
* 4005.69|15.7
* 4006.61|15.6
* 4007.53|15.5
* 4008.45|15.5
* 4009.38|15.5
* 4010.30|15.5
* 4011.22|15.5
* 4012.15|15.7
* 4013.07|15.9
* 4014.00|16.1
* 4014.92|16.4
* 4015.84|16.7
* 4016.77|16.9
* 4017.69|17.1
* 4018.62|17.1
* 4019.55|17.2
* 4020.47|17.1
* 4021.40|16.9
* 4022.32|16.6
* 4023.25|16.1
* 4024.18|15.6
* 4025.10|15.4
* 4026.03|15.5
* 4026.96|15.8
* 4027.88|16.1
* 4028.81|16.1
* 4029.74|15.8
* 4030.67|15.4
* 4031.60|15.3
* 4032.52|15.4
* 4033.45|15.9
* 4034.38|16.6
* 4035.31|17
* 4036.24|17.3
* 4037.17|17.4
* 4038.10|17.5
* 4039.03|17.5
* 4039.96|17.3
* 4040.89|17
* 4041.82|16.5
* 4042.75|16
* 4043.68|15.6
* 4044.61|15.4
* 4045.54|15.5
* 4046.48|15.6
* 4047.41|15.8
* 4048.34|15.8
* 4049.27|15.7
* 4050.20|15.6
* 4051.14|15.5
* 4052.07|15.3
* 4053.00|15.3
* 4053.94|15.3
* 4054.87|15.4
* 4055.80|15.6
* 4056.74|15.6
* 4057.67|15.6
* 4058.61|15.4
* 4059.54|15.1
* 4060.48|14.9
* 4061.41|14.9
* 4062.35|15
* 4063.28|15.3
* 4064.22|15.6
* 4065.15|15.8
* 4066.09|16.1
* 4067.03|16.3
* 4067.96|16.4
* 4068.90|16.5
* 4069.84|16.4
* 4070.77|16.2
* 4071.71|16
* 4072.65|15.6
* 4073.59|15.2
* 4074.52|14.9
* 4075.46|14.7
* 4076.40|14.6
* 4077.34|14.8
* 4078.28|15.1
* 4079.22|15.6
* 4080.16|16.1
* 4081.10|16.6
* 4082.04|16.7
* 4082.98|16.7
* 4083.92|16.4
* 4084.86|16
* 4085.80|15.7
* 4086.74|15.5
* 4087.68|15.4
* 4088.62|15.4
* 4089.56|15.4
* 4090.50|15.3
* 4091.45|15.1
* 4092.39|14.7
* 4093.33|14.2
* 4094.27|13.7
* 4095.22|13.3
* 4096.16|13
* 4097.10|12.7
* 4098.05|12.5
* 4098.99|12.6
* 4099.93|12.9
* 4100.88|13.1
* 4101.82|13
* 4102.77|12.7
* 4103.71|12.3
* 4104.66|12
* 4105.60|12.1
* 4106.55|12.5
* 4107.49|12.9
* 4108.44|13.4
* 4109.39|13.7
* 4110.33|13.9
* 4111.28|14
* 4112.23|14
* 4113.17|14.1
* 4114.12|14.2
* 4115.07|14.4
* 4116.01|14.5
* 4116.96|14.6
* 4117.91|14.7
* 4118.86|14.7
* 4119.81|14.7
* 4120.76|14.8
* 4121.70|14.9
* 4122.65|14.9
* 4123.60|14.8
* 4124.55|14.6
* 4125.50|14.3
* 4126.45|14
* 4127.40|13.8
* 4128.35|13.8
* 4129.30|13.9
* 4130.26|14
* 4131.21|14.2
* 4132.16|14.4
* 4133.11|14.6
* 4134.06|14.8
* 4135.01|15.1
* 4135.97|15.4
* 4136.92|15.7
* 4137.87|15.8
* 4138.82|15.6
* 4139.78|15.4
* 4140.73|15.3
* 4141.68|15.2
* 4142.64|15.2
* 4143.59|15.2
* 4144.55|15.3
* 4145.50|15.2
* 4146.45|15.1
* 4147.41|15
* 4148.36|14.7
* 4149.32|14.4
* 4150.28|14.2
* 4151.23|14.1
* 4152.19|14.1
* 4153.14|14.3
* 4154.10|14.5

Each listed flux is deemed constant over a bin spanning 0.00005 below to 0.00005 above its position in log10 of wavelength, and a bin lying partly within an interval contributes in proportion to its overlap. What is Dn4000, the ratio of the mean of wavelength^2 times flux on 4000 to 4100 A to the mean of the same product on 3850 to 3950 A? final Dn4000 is 1.3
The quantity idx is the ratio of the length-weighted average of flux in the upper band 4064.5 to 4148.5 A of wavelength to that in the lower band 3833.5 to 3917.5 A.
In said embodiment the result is 1.2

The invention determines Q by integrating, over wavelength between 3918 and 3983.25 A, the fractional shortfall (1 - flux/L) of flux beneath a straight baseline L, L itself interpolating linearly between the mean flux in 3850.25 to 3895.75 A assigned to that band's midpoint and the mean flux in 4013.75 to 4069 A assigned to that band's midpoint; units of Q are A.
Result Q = 9.8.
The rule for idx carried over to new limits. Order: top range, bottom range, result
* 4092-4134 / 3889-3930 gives 1.06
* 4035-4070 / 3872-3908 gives 1.30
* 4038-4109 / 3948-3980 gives 1.26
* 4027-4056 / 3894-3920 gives 1.19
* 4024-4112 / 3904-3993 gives 1.19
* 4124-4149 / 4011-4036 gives 0.91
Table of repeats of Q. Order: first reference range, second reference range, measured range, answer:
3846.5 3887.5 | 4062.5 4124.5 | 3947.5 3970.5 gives 1.9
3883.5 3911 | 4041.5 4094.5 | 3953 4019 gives 1.6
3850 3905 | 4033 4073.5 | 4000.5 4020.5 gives -1.2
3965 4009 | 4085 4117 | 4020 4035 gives -2.8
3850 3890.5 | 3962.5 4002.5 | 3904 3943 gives 0.5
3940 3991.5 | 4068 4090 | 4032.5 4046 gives -1.8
